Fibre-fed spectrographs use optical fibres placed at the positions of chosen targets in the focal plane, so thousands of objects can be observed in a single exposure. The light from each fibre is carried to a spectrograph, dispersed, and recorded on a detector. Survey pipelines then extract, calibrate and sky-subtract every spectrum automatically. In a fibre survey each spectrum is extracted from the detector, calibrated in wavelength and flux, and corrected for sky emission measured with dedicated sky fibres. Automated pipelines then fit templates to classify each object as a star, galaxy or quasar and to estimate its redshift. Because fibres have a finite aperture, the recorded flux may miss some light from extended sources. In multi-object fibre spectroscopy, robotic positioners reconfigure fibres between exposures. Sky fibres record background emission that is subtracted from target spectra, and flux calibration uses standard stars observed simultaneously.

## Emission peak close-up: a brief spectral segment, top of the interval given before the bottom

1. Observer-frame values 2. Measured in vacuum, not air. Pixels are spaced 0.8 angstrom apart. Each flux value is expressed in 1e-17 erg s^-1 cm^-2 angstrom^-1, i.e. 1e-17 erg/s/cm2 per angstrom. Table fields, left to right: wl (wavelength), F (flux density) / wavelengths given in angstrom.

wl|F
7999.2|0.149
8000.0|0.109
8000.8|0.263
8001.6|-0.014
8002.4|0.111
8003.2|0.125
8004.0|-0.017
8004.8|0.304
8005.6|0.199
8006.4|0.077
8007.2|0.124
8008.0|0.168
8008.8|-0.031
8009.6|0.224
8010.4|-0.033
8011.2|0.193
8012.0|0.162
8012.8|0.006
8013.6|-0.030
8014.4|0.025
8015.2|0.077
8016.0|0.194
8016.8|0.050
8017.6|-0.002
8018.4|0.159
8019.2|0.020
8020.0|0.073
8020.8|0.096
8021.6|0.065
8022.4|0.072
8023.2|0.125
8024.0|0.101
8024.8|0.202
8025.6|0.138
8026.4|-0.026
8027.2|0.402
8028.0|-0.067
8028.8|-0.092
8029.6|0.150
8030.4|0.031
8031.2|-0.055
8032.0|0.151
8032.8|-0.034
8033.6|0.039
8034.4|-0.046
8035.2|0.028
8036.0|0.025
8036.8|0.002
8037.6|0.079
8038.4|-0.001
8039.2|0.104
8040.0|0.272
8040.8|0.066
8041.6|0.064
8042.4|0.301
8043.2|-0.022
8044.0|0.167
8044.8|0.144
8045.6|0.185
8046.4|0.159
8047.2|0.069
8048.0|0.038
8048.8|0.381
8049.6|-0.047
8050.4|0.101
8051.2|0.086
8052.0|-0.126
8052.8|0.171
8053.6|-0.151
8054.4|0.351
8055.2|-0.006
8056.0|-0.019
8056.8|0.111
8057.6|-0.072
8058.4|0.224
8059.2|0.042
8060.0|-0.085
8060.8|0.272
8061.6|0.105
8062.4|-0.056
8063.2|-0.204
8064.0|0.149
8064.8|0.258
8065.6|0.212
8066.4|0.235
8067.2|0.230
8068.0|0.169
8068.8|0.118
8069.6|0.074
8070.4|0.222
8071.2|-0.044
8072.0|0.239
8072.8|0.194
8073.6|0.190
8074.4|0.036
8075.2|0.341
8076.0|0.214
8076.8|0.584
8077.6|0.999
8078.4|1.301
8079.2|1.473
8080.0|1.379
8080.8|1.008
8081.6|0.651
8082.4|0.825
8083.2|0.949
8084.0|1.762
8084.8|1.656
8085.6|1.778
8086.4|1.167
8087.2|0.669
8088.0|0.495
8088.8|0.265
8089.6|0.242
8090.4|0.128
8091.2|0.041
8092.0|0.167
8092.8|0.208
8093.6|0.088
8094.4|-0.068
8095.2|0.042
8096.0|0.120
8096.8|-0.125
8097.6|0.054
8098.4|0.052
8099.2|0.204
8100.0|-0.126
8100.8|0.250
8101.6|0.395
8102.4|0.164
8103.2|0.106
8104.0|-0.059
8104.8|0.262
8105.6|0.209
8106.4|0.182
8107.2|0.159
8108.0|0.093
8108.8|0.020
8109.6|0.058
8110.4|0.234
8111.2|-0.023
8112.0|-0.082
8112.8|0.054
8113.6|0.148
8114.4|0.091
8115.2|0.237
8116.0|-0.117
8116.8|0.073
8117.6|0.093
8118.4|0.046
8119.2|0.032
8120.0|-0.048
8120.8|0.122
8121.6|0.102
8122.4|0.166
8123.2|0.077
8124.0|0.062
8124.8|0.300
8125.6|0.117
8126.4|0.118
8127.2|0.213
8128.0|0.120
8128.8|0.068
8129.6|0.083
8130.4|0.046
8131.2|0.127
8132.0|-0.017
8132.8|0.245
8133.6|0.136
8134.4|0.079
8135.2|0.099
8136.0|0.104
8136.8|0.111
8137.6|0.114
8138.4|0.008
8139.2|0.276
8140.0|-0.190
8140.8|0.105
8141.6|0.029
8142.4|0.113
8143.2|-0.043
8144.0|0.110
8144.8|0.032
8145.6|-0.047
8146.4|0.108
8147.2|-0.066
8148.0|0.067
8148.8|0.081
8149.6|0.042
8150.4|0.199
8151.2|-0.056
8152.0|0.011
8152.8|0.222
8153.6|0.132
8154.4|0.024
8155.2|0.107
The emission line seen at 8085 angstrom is [O II]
